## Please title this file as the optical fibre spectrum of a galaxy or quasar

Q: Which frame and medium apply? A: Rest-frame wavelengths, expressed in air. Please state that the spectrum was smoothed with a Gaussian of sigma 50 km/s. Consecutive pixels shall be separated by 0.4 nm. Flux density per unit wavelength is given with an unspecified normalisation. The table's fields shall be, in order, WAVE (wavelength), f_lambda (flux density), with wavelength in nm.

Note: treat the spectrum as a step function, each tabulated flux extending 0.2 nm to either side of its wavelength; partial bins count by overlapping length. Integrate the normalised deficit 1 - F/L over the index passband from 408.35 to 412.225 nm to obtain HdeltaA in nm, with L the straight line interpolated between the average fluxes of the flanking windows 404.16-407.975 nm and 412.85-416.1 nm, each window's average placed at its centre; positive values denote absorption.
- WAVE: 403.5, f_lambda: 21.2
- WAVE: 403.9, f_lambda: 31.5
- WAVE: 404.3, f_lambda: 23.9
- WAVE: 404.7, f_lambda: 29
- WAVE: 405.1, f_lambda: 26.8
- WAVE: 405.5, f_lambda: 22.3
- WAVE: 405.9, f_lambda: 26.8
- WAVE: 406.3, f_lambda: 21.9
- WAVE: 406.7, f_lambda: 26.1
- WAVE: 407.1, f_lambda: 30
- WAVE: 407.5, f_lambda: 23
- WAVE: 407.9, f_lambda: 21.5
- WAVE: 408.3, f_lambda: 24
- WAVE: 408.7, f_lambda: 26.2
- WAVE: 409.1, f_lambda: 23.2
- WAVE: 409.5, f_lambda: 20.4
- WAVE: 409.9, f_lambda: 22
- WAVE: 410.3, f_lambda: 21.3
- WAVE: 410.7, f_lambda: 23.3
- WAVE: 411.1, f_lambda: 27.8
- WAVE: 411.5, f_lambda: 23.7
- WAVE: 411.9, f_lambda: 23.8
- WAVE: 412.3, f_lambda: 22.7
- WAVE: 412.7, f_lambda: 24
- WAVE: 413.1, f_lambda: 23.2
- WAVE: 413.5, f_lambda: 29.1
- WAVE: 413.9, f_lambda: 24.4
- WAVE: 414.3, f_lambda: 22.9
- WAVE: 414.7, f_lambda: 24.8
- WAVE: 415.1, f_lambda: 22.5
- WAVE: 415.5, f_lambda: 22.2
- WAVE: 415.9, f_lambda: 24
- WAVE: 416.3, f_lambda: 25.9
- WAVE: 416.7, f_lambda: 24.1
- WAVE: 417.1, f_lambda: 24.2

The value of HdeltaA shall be 0.19 nm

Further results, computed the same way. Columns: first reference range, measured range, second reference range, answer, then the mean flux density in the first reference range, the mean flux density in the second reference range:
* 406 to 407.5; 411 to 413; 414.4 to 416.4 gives 0.03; 25.7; 23.7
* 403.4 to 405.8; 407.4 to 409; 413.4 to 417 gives 0.11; 26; 24.3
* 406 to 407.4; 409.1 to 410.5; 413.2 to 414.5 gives 0.22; 25.8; 25.3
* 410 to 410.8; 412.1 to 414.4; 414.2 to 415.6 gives -0.17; 22.1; 23.2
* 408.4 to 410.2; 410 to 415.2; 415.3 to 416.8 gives -0.14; 22.9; 24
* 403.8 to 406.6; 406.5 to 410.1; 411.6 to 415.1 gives 0.17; 25.8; 24.2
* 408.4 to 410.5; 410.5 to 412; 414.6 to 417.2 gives -0.11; 22.7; 23.9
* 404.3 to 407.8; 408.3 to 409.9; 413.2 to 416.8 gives 0.12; 25.5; 24.4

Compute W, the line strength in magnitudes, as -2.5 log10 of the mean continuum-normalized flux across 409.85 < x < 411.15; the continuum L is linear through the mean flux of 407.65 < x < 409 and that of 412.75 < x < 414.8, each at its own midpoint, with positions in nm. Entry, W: 0.04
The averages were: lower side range 23.8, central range 23.3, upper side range 24.8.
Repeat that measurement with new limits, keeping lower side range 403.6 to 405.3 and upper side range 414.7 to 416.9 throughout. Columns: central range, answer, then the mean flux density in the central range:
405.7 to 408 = 0.07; 25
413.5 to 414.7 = -0.02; 24.8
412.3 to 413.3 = 0.06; 23.4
